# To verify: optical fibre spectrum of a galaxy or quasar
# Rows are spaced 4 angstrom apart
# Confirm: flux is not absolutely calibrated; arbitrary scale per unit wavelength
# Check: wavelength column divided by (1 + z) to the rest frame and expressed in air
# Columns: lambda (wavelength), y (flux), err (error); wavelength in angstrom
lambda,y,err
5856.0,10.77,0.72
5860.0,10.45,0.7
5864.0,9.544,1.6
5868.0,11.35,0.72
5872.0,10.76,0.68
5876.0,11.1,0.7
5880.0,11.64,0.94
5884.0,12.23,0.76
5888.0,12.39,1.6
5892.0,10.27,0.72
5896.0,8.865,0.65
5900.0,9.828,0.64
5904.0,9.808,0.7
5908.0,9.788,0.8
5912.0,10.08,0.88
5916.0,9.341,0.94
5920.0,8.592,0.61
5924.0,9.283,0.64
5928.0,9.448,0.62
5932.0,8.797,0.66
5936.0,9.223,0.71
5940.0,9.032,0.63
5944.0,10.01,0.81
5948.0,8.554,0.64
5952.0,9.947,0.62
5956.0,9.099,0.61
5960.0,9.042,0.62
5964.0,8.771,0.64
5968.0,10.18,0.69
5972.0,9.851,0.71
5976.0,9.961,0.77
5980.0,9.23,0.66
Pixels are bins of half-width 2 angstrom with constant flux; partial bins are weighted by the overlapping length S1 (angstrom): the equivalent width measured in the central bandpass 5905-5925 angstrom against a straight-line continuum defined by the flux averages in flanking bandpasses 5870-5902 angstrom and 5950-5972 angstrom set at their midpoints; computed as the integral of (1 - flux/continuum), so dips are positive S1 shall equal 1.7 angstrom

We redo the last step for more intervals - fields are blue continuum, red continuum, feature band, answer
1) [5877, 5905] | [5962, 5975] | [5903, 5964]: 4.99 angstrom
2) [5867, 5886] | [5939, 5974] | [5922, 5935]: 1.19 angstrom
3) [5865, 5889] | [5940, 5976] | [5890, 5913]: 2.30 angstrom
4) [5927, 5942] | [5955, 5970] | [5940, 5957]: -0.34 angstrom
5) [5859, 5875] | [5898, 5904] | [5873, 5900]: -2.21 angstrom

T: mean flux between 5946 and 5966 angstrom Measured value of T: 9.08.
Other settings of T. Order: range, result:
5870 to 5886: 11.4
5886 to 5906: 10.2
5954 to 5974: 9.39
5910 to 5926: 9.32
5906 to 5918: 9.74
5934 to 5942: 9.13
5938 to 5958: 9.33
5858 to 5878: 10.6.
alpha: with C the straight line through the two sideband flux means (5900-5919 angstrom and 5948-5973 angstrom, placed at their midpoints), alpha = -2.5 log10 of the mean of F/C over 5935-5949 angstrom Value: 0.029 mag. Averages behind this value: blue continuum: 9.7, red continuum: 9.39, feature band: 9.25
